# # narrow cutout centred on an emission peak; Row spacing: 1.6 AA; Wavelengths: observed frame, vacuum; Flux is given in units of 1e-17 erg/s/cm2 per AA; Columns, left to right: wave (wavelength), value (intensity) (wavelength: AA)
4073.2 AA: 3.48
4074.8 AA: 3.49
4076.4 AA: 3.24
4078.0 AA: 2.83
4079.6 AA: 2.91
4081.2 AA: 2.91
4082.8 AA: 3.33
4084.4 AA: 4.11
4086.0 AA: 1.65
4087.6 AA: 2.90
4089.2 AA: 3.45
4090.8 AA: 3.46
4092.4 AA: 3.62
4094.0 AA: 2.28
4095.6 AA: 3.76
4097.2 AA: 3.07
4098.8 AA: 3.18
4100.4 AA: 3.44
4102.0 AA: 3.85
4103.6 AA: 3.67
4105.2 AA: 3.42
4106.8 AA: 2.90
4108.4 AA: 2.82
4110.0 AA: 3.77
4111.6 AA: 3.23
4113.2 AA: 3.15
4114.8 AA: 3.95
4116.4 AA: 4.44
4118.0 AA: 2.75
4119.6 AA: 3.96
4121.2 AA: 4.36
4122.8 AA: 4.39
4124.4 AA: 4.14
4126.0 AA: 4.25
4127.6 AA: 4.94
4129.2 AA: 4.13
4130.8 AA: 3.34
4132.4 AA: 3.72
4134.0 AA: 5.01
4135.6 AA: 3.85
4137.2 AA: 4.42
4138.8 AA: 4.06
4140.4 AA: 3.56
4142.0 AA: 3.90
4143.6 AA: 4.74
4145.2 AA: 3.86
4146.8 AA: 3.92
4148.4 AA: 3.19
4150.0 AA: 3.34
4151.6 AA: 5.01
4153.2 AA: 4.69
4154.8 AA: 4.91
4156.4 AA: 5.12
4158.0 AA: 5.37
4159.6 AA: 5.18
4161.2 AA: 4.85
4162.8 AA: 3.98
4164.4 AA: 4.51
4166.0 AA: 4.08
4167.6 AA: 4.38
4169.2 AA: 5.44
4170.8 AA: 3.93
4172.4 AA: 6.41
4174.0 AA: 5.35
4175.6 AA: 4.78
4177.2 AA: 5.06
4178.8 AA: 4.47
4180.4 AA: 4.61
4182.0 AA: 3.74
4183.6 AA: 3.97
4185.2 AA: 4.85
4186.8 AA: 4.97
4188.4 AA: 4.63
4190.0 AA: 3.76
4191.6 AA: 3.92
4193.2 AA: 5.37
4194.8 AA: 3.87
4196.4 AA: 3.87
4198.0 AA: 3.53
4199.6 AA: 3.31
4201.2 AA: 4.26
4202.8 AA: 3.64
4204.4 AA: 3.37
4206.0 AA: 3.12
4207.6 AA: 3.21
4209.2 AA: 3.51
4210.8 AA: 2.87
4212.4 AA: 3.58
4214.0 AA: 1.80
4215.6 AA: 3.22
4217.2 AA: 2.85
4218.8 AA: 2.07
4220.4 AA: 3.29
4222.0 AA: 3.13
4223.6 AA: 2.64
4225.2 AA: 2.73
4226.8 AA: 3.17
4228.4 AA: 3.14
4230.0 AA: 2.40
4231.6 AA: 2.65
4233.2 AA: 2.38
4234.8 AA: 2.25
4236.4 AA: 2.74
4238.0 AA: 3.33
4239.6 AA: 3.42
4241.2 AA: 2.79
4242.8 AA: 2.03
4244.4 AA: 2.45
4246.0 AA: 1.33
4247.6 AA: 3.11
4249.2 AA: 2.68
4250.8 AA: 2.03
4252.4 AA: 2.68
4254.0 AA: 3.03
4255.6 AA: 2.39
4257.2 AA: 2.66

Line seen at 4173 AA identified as C III]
